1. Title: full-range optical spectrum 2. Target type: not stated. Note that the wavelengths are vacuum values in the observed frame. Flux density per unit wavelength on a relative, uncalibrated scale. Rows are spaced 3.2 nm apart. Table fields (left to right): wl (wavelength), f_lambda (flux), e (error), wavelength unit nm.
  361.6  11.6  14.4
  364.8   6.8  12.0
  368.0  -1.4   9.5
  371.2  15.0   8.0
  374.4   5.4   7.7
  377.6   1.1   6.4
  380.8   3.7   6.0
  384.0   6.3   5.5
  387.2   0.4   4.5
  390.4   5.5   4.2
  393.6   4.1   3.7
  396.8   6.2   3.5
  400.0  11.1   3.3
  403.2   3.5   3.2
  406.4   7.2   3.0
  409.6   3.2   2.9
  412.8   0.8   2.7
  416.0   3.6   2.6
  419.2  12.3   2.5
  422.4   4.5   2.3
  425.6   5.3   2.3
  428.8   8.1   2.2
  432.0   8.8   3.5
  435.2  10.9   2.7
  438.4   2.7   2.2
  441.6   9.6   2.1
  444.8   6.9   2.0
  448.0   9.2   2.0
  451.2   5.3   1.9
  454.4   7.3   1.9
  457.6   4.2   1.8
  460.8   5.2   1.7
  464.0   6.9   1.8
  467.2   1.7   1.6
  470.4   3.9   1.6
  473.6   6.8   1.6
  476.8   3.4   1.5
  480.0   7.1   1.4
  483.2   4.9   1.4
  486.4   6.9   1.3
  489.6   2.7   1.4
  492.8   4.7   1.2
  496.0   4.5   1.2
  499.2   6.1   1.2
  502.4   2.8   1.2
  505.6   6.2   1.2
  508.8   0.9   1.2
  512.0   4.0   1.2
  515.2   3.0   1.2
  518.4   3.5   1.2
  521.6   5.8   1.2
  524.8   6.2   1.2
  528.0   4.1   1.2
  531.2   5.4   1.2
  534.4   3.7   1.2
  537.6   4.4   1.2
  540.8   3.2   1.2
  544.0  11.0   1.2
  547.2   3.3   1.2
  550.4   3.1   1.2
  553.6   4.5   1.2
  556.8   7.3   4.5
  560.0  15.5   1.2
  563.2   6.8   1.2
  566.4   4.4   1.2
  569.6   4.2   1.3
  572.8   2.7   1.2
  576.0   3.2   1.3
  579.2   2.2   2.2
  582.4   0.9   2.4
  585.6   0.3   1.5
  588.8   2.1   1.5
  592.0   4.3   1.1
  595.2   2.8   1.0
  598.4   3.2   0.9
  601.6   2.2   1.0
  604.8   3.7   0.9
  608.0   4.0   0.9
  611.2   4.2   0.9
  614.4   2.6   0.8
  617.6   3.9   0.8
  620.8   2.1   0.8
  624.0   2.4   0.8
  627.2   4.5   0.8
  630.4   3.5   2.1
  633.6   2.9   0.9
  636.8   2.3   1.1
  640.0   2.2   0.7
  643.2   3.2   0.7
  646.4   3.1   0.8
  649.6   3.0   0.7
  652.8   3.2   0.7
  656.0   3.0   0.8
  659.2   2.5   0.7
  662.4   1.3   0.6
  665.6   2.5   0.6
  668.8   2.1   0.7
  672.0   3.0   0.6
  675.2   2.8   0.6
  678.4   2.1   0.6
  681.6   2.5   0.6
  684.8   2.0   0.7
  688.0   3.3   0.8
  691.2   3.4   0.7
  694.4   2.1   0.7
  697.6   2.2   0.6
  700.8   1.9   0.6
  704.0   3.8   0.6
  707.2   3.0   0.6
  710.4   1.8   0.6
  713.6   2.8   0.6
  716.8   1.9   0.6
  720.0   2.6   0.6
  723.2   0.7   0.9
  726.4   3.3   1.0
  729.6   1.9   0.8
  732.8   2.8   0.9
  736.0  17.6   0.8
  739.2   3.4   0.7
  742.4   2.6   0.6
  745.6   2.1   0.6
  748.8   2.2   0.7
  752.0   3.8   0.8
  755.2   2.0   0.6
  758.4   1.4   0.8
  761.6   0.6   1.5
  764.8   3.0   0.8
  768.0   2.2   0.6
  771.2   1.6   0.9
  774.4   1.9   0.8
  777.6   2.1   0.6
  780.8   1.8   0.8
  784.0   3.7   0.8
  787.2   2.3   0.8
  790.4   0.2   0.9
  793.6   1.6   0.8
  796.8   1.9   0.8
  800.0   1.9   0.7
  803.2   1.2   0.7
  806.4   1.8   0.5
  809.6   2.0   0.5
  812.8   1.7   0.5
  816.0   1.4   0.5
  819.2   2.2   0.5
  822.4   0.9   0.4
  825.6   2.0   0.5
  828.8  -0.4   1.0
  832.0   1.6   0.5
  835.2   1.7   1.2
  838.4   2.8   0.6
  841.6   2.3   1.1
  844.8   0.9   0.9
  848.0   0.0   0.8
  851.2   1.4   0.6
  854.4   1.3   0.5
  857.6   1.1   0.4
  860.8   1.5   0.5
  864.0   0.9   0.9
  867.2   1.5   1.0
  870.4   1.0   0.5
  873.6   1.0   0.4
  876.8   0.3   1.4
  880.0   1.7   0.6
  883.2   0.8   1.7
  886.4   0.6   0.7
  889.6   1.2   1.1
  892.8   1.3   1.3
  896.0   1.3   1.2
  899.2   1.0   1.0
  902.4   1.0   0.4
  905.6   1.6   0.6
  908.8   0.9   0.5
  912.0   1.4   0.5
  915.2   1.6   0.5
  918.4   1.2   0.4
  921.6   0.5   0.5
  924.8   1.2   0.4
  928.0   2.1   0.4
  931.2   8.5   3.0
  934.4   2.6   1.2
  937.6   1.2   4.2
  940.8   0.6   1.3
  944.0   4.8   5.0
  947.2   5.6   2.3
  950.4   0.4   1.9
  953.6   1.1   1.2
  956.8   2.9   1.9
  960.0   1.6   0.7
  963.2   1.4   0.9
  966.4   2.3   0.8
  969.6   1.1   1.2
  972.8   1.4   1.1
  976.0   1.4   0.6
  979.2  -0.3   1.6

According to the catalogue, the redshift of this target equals 0.121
